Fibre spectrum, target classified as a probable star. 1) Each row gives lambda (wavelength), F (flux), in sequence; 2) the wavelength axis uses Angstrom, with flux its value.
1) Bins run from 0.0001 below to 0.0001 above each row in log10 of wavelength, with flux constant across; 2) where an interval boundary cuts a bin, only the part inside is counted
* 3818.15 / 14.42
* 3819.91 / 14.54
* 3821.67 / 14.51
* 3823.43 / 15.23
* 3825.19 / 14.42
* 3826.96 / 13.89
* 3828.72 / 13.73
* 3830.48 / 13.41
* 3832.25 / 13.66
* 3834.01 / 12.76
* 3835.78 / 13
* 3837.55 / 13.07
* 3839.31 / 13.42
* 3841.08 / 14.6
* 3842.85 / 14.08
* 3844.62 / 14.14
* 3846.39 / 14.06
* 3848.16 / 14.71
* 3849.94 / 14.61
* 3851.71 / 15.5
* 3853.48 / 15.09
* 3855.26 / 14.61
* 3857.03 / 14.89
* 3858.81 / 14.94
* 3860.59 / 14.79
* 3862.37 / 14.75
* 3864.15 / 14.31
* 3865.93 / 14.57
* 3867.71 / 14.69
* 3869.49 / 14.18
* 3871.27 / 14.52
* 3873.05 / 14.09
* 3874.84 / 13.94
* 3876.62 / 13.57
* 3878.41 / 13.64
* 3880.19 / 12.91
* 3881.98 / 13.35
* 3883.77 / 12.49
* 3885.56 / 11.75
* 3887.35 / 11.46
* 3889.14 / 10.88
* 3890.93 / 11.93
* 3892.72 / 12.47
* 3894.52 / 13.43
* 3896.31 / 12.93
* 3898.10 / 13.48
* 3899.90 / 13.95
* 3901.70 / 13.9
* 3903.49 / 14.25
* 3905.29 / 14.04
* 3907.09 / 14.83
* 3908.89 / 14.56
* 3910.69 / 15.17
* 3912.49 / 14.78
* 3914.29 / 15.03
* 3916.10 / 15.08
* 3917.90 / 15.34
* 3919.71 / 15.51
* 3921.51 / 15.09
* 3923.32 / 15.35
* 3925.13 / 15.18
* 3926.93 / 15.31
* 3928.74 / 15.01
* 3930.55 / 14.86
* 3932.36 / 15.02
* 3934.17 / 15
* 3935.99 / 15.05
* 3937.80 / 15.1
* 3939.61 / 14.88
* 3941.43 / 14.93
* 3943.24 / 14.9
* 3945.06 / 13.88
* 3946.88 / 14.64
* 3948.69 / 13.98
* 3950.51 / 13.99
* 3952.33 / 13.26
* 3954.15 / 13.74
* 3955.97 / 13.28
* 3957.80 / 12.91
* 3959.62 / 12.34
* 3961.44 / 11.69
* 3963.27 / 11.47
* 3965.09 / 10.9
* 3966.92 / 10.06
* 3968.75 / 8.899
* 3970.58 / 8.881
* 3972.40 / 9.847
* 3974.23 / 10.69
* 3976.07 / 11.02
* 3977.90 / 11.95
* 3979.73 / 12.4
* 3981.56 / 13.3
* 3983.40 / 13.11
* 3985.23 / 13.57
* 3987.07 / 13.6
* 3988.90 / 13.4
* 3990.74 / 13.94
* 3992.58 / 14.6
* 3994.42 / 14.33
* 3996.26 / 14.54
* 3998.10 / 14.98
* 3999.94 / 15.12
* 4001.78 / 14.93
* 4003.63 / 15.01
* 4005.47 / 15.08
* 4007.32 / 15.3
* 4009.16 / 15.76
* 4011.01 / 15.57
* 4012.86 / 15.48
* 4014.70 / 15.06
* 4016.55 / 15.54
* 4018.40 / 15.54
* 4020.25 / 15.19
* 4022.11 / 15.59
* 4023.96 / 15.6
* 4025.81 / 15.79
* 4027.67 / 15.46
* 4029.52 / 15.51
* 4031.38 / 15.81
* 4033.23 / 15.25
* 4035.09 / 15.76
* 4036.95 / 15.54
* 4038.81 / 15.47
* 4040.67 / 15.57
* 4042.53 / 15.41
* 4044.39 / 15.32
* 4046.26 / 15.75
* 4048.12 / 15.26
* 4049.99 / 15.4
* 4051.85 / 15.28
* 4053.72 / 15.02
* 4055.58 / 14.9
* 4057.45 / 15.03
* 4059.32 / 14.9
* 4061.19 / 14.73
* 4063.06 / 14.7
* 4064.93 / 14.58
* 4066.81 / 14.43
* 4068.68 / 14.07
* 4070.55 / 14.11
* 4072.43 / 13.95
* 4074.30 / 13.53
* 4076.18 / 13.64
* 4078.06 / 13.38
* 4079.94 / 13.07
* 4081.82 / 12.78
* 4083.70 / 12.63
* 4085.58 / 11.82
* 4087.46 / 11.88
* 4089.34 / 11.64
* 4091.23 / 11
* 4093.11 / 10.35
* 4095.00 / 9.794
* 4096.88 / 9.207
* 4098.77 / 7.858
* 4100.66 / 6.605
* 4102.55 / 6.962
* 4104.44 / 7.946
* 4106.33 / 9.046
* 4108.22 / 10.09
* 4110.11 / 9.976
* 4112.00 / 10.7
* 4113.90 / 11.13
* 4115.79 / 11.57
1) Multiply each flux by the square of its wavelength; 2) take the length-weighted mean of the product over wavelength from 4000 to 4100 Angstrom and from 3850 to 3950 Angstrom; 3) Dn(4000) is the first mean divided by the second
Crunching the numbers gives 1.07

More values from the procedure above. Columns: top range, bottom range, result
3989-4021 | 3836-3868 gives 1.12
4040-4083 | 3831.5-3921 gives 1.14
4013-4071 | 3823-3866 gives 1.18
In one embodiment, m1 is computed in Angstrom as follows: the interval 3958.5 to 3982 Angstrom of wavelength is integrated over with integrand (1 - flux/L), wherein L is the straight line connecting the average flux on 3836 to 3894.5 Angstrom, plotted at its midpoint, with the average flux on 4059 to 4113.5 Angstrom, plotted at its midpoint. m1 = 3.3 Angstrom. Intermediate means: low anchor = 13.8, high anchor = 11.7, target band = 11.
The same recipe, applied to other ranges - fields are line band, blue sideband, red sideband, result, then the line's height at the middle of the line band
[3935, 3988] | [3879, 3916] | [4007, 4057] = 6.1 Angstrom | 14.4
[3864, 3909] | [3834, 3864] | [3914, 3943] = 3.9 Angstrom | 14.7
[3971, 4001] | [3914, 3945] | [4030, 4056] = 4.2 Angstrom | 15.2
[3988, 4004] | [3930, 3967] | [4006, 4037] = 0.4 Angstrom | 14.9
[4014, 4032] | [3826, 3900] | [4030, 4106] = -2.9 Angstrom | 13.3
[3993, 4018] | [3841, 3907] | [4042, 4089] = -1.9 Angstrom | 14.1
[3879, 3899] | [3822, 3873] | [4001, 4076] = 2.7 Angstrom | 14.5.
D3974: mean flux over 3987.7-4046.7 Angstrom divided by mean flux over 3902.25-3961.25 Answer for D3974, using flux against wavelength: 1.0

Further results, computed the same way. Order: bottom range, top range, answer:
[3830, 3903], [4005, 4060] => 1.12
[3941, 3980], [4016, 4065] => 1.26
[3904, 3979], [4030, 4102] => 1.00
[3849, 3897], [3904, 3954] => 1.08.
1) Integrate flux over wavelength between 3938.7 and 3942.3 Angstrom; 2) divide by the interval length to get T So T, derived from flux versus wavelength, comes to 14.9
